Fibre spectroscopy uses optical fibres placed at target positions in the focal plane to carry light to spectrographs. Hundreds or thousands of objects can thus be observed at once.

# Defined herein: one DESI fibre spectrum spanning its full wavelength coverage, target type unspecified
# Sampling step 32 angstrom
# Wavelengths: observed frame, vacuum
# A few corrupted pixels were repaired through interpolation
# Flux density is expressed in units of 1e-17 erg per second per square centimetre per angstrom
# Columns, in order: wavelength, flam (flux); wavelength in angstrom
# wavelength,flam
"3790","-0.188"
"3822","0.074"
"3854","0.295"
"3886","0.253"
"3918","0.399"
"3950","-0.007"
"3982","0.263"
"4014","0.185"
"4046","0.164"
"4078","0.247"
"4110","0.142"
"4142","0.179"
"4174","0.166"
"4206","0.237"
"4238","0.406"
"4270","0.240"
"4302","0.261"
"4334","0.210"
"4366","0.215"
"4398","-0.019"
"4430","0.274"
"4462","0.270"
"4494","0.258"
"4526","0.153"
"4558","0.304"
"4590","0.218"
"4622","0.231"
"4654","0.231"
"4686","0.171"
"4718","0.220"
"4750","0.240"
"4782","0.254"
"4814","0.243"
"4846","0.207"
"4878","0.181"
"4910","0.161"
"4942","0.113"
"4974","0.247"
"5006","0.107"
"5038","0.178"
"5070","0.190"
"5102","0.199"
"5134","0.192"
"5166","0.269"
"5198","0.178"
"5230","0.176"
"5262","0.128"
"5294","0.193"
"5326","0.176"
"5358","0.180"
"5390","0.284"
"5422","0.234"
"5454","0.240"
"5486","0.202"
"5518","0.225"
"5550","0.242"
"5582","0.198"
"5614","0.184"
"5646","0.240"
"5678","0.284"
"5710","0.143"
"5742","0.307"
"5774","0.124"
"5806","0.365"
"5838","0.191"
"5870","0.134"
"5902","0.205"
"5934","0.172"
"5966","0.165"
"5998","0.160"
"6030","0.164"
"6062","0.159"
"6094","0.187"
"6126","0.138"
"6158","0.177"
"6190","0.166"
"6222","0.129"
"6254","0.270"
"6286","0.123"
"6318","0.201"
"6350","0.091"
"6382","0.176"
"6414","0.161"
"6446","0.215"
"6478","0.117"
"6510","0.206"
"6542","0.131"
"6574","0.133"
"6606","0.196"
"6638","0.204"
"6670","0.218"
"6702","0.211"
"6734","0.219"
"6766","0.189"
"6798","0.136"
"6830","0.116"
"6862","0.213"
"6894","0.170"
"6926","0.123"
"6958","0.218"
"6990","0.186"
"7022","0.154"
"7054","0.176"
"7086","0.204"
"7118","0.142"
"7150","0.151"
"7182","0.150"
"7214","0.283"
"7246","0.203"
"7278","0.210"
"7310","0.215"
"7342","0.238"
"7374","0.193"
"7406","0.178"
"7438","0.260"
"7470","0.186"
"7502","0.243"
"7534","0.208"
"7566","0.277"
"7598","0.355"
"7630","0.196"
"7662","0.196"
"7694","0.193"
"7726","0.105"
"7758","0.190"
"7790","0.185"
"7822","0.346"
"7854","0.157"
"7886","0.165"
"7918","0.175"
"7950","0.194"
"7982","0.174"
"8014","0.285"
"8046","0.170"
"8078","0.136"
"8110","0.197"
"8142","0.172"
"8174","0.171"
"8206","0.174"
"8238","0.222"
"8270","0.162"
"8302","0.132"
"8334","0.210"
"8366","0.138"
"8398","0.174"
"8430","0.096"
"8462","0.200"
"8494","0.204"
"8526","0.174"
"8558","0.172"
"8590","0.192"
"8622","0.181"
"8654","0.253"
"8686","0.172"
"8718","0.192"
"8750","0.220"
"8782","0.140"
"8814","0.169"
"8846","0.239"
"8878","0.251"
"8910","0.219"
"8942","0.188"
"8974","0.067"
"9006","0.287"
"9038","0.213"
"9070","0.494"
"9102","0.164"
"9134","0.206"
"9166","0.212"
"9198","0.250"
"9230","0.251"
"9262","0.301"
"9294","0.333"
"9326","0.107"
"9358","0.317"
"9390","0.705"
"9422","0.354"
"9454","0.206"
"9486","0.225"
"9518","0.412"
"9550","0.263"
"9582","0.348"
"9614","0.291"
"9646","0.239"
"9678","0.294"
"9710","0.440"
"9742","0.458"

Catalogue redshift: 1.43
